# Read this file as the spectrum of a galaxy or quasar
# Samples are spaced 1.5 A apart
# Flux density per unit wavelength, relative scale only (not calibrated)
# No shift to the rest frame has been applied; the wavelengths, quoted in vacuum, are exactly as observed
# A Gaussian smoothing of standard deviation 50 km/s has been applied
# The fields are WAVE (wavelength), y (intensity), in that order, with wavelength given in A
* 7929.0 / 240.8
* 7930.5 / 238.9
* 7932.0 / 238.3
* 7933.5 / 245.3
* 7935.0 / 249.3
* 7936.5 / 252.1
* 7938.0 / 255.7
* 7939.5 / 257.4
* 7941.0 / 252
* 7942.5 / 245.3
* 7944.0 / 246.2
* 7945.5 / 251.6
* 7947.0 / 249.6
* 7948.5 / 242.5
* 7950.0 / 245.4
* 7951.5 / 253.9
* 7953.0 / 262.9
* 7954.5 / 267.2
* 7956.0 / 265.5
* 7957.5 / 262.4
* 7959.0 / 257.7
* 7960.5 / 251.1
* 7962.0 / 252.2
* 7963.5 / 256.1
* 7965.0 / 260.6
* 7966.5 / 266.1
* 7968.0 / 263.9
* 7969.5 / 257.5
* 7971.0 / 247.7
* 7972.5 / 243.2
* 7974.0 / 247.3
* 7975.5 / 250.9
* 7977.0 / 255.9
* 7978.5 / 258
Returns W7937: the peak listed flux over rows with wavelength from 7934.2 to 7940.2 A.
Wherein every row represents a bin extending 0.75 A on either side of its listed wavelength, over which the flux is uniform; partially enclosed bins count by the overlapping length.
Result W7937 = 257.4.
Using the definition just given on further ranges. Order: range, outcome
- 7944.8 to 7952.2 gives 253.9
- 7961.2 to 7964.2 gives 256.1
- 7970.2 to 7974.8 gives 247.7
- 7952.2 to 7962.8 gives 267.2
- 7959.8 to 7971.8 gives 266.1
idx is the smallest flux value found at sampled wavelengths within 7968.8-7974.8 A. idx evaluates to 243.2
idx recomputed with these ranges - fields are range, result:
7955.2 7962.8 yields 251.1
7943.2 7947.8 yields 246.2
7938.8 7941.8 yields 252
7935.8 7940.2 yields 252.1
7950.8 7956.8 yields 253.9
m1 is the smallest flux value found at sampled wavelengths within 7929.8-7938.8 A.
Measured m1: 238.3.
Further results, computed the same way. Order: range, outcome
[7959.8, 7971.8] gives 247.7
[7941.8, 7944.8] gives 245.3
